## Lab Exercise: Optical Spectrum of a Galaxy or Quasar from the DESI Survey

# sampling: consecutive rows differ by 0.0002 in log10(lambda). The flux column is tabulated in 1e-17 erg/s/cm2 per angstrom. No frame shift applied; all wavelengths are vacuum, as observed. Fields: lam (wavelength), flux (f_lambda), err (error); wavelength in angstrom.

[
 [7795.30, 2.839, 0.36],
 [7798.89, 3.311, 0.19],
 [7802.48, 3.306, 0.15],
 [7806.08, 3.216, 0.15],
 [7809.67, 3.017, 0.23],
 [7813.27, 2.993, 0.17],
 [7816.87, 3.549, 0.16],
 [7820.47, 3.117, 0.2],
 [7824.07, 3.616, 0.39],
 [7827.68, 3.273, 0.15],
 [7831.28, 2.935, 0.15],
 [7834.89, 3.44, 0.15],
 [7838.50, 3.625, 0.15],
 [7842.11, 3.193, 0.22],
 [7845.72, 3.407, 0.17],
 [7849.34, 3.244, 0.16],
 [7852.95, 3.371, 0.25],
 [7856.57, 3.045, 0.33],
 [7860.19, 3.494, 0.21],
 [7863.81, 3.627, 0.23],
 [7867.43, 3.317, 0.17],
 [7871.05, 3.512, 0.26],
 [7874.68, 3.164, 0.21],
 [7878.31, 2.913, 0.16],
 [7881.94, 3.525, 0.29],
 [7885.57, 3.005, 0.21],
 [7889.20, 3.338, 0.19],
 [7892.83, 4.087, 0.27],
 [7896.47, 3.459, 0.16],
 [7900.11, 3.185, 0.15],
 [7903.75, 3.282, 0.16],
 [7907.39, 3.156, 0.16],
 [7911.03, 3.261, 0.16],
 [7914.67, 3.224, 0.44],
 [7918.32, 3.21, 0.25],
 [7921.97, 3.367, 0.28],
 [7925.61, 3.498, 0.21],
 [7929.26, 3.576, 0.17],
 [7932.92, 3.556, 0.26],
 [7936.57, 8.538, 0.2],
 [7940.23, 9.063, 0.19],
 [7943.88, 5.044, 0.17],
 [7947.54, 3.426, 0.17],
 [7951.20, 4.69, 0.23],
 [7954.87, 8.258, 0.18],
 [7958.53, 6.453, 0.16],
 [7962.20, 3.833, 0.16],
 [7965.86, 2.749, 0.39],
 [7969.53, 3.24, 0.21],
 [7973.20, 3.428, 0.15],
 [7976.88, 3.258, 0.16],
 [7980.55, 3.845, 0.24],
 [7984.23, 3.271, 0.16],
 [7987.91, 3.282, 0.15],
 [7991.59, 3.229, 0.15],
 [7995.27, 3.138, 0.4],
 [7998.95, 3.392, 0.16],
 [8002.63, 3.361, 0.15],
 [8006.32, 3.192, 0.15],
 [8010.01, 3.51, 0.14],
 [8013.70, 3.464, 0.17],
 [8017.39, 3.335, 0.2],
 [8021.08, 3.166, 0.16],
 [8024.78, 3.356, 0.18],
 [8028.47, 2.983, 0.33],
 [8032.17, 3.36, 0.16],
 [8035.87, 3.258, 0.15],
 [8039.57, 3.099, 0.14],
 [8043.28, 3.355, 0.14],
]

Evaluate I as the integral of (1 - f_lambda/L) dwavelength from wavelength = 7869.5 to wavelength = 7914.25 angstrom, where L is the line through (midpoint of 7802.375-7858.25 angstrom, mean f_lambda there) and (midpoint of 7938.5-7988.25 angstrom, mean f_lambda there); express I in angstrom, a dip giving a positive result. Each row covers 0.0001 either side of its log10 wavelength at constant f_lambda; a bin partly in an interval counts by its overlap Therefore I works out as 6.42 angstrom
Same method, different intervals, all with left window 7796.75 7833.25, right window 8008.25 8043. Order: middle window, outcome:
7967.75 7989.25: -0.78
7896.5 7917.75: 0.08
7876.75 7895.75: -0.80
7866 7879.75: 0.05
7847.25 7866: -0.67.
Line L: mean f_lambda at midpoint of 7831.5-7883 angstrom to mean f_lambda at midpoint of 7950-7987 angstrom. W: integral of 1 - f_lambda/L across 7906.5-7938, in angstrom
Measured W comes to 0.0 angstrom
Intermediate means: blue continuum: 3.33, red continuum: 4.27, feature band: 3.9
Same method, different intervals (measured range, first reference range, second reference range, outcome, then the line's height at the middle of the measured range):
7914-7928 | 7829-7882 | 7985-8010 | -0.18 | 3.3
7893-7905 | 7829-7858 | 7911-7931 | -0.27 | 3.34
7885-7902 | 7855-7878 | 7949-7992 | 0.48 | 3.55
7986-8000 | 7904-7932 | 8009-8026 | 0.42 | 3.35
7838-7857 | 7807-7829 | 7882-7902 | 0.07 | 3.32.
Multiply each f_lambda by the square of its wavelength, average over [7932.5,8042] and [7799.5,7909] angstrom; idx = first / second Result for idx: 1.26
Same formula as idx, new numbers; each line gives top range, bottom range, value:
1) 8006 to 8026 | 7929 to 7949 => 0.60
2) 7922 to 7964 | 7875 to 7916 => 1.64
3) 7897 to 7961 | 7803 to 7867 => 1.43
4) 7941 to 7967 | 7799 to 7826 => 1.64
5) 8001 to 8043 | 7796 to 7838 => 1.06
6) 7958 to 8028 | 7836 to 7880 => 1.07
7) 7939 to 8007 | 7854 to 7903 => 1.28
